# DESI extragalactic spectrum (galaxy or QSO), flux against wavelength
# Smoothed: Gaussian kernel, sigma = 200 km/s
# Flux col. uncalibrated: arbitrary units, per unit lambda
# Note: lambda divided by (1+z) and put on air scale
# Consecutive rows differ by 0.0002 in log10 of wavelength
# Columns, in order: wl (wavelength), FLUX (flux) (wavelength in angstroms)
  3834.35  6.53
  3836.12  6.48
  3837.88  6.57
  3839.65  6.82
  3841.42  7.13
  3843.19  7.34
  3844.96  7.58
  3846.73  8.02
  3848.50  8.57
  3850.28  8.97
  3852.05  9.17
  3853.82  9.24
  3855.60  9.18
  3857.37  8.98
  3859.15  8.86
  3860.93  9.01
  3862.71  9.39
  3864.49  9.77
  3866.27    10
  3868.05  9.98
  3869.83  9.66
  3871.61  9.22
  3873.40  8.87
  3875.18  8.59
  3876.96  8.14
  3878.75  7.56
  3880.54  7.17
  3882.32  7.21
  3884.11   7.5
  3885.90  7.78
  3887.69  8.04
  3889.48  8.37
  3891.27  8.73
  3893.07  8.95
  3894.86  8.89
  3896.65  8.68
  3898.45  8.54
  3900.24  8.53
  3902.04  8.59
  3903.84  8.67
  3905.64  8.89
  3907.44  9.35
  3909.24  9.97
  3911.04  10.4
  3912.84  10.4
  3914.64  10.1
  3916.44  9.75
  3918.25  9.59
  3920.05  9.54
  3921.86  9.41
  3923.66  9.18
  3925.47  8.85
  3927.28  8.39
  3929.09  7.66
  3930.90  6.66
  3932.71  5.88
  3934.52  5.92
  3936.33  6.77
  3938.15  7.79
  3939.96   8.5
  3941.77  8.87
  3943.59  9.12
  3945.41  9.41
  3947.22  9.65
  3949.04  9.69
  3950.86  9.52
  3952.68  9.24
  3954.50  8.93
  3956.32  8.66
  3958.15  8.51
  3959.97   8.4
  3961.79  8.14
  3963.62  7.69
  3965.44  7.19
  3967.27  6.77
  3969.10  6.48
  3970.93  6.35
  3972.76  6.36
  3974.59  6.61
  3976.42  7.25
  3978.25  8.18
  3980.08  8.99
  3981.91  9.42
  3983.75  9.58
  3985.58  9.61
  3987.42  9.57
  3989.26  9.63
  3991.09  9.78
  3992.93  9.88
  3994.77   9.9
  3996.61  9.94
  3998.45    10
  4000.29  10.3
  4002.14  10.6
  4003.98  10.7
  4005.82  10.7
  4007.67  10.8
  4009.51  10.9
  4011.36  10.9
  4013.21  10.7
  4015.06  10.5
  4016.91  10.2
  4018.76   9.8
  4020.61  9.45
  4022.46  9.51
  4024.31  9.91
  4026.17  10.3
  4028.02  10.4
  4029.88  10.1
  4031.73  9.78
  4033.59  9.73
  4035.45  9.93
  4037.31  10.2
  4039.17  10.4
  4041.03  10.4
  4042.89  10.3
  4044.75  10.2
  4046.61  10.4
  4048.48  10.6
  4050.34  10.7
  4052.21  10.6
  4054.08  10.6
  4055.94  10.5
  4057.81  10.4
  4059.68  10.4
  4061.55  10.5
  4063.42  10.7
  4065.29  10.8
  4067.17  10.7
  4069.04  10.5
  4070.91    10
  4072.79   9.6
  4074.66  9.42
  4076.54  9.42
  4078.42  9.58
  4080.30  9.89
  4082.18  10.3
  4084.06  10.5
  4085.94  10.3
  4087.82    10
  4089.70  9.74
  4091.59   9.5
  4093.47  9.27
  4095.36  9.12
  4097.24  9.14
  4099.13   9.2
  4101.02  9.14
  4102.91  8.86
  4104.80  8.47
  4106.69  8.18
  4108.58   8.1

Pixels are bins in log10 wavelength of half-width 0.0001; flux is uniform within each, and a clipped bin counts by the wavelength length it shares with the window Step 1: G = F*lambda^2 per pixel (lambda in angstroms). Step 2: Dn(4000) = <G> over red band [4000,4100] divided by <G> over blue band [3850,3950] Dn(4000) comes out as 1.3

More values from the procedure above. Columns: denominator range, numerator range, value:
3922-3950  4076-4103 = 1.27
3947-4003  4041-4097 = 1.22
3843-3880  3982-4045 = 1.23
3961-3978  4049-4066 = 1.57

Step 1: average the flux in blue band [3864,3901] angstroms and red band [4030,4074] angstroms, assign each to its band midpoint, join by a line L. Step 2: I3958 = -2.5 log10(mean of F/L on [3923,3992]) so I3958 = 0.14 mag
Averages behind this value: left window 8.57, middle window 8.24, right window 10.3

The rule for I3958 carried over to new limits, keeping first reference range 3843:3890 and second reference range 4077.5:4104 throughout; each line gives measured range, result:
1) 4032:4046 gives -0.09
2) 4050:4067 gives -0.12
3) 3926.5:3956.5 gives 0.09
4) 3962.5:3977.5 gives 0.30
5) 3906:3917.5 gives -0.13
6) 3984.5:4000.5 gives -0.07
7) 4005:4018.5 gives -0.15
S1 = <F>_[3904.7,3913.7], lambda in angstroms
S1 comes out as 9.79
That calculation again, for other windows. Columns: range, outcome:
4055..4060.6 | 10.4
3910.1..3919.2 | 10.1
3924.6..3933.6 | 7.48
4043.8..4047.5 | 10.3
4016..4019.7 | 10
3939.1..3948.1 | 9.12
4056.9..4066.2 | 10.6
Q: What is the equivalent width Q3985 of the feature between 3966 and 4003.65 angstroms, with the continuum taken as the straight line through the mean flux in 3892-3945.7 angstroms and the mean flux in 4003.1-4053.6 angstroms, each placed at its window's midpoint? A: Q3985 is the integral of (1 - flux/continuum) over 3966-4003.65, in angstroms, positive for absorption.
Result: 3.5 angstroms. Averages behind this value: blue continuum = 8.7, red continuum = 10.3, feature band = 8.78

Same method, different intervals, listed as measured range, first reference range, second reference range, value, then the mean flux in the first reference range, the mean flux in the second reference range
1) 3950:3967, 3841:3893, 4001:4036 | 2.1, 8.57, 10.3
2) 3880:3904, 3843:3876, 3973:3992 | 1.8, 9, 8.78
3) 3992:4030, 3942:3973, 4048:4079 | -3.9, 8.29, 10.3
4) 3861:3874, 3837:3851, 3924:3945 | -3.2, 7.61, 7.75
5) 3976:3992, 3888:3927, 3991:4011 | 1.5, 9.18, 10.4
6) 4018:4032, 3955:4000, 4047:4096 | -0.9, 8.49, 10.1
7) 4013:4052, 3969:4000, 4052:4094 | -2.7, 8.77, 10.1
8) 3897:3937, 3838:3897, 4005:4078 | 1.3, 8.5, 10.3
